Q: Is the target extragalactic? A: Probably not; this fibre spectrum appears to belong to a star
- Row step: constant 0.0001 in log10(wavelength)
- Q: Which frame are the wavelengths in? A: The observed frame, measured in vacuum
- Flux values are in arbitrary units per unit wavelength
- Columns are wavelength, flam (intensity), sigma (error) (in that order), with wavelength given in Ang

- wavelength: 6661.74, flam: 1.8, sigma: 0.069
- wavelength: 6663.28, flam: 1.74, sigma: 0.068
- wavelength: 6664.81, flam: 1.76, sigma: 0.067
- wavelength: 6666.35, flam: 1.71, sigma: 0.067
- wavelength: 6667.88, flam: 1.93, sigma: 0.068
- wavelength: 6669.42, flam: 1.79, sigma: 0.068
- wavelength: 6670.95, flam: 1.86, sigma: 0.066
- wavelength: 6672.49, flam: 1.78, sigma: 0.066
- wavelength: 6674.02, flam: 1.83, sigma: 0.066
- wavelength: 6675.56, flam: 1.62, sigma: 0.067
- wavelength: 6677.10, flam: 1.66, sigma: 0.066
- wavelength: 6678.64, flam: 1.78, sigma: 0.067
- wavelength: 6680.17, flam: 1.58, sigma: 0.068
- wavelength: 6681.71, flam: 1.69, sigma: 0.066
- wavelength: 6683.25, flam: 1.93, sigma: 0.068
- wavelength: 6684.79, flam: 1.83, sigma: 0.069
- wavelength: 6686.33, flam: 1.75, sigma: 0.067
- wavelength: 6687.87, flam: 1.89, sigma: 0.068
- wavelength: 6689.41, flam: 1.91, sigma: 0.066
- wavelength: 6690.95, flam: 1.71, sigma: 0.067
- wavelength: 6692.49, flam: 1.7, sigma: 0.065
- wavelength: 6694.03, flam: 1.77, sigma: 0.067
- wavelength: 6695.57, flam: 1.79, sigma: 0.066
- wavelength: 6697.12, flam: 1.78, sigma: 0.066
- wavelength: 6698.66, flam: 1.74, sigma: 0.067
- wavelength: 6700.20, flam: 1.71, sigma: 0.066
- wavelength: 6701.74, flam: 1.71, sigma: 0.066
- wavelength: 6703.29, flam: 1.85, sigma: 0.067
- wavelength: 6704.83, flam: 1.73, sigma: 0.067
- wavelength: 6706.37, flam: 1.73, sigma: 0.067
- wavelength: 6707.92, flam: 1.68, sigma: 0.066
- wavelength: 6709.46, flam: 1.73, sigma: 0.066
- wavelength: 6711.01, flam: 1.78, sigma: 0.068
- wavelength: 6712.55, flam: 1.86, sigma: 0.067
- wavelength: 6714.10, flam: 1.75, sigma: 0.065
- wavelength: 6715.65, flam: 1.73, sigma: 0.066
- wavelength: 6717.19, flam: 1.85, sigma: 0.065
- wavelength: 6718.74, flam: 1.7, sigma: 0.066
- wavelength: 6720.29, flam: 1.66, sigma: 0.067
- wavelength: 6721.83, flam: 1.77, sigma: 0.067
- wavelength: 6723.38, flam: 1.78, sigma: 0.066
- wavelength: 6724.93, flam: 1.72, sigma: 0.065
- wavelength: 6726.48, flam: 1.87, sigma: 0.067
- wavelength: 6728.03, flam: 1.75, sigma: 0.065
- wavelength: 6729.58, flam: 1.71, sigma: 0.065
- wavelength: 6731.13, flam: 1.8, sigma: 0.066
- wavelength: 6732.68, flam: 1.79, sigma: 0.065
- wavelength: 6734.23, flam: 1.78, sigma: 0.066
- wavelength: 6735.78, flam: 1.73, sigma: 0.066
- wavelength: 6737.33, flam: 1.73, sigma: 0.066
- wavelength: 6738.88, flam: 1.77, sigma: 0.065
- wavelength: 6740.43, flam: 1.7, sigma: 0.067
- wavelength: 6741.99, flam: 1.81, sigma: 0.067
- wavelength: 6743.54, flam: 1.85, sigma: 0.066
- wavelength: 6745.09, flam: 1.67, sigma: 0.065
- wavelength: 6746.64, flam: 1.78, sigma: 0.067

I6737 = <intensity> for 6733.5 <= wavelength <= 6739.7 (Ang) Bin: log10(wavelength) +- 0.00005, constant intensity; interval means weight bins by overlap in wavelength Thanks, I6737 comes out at 1.75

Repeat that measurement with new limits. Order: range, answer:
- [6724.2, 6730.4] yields 1.76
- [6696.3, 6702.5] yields 1.74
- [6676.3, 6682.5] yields 1.68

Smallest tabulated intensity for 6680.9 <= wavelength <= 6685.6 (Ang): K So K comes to 1.69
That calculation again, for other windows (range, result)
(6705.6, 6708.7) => 1.68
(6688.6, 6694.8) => 1.7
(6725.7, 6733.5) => 1.71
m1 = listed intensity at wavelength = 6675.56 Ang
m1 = 1.62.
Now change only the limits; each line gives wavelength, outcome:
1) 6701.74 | 1.71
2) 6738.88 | 1.77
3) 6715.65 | 1.73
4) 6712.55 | 1.86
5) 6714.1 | 1.75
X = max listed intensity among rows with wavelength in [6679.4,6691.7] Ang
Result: 1.93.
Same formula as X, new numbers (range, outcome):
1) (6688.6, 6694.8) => 1.91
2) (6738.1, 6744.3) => 1.85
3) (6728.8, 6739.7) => 1.8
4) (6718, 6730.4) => 1.87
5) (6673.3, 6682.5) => 1.83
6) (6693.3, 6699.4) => 1.79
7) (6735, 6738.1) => 1.73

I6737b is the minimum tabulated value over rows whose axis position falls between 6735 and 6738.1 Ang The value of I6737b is 1.73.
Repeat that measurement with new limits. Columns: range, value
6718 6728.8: 1.66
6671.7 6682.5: 1.58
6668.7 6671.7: 1.79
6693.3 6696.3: 1.77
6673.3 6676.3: 1.62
